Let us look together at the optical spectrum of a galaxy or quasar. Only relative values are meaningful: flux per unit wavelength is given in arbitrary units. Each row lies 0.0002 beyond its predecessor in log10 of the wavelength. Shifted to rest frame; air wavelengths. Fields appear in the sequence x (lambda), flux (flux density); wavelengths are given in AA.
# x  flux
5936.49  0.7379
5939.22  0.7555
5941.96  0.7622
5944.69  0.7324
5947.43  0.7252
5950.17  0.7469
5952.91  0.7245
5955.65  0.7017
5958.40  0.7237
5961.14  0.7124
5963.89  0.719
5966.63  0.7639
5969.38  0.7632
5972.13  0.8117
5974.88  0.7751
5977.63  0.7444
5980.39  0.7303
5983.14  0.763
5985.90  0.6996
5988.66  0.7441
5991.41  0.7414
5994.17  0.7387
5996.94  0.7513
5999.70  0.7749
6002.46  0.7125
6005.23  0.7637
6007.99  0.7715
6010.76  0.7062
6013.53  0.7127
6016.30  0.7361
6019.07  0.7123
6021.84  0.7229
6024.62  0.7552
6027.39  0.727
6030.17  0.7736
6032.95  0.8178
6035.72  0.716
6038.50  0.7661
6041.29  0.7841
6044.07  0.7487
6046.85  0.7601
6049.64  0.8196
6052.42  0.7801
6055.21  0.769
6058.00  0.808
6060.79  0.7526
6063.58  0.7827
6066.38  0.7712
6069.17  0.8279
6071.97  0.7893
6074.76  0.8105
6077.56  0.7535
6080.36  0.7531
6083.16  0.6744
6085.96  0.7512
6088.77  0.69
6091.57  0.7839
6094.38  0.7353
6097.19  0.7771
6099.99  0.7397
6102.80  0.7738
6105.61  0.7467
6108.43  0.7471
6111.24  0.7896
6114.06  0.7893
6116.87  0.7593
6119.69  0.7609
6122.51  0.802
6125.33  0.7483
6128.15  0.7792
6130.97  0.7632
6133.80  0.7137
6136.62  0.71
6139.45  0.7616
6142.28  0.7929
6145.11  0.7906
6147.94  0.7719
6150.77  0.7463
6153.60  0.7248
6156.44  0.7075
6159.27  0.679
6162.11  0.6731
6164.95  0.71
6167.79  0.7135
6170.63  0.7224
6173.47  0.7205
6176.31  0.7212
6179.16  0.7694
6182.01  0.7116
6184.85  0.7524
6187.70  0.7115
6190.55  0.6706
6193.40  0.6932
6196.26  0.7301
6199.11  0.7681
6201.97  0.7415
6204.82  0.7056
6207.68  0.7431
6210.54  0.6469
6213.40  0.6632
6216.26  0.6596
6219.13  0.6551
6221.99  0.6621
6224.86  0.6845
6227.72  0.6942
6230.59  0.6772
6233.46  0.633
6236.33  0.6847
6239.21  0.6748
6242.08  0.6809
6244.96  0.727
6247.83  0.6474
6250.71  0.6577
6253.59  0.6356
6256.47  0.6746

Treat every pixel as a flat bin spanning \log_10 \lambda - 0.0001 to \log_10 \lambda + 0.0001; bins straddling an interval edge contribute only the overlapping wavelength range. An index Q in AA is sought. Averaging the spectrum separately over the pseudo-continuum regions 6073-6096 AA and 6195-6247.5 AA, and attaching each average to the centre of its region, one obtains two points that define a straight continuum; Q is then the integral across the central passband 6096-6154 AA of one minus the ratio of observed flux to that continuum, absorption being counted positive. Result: -2.7 AA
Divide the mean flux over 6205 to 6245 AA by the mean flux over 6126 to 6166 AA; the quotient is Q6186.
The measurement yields 0.9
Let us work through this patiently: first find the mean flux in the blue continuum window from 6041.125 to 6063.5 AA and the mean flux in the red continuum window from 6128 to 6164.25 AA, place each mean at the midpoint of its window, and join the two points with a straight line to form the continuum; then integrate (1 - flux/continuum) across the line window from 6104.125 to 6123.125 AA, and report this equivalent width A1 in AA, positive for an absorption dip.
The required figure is -0.45 AA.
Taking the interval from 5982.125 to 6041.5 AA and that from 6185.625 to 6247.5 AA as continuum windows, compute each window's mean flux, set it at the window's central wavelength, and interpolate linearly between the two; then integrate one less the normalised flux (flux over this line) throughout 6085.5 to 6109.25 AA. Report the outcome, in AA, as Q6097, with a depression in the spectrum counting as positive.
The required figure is -0.9 AA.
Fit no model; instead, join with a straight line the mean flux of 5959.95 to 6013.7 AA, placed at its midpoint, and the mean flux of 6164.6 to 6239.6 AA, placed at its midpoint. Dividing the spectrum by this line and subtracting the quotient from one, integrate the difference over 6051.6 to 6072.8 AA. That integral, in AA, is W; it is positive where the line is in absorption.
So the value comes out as -1.6 AA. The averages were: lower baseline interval 0.746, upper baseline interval 0.701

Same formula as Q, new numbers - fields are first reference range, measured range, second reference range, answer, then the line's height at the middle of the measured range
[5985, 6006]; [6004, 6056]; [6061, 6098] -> -0.4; 0.749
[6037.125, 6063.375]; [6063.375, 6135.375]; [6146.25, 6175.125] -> -1.1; 0.751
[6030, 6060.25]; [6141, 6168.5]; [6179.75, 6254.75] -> -0.4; 0.721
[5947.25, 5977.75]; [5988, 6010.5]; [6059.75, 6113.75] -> 0.0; 0.749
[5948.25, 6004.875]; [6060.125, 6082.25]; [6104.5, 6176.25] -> -1.0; 0.744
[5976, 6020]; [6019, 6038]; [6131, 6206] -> -0.3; 0.736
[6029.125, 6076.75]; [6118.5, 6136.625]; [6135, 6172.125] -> -0.3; 0.744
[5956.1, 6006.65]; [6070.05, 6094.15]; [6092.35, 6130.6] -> 0.3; 0.761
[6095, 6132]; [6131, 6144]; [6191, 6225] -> 0.0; 0.749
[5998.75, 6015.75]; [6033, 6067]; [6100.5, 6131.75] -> -1.0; 0.751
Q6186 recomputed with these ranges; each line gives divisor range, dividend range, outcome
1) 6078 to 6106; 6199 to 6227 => 0.93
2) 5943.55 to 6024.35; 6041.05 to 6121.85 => 1.04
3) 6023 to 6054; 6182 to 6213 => 0.93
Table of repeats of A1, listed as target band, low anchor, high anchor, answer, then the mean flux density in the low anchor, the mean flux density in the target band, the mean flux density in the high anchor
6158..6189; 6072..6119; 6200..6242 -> -0.3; 0.756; 0.717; 0.682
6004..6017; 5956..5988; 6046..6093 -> 0.3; 0.744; 0.738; 0.769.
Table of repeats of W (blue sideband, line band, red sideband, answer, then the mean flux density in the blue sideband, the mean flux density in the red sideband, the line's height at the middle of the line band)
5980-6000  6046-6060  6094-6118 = -0.6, 0.742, 0.763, 0.753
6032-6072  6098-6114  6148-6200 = -0.2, 0.779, 0.719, 0.752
